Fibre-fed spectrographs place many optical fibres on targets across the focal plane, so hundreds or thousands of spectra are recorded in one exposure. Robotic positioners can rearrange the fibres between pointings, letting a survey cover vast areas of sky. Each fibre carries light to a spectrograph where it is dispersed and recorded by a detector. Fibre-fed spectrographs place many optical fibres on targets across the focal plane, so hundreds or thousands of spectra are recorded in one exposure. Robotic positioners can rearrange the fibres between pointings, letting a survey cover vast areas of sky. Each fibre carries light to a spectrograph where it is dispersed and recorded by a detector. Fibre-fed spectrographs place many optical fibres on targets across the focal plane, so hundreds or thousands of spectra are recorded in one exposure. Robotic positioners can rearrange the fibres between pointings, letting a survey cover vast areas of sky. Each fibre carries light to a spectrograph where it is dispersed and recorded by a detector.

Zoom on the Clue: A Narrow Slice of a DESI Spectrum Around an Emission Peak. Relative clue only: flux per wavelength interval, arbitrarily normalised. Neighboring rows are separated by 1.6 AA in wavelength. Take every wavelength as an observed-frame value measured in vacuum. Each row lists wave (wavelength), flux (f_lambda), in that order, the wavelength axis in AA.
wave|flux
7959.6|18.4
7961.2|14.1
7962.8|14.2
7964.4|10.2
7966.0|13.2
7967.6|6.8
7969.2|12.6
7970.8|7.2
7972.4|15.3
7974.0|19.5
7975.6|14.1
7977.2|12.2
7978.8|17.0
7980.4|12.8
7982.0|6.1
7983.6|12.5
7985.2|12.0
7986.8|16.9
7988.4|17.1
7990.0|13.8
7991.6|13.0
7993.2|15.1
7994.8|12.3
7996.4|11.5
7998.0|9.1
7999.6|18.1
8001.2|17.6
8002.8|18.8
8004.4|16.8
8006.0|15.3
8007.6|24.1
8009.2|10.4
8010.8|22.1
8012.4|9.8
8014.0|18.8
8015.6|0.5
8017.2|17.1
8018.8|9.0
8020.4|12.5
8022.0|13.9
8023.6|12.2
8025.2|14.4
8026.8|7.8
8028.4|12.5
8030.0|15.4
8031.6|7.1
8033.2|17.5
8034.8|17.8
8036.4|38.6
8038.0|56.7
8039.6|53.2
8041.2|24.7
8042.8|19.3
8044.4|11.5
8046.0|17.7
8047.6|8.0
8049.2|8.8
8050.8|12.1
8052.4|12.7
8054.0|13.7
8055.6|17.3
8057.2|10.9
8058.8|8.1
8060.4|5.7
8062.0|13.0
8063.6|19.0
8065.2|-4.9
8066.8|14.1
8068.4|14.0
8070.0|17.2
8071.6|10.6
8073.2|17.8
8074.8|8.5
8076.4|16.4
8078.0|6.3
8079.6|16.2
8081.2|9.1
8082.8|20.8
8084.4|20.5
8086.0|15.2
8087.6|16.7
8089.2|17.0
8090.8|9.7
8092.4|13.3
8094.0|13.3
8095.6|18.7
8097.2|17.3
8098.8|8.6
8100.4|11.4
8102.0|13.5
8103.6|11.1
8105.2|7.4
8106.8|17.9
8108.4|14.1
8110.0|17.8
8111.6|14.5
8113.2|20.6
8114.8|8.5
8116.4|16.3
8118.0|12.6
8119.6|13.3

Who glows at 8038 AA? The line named H-gamma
